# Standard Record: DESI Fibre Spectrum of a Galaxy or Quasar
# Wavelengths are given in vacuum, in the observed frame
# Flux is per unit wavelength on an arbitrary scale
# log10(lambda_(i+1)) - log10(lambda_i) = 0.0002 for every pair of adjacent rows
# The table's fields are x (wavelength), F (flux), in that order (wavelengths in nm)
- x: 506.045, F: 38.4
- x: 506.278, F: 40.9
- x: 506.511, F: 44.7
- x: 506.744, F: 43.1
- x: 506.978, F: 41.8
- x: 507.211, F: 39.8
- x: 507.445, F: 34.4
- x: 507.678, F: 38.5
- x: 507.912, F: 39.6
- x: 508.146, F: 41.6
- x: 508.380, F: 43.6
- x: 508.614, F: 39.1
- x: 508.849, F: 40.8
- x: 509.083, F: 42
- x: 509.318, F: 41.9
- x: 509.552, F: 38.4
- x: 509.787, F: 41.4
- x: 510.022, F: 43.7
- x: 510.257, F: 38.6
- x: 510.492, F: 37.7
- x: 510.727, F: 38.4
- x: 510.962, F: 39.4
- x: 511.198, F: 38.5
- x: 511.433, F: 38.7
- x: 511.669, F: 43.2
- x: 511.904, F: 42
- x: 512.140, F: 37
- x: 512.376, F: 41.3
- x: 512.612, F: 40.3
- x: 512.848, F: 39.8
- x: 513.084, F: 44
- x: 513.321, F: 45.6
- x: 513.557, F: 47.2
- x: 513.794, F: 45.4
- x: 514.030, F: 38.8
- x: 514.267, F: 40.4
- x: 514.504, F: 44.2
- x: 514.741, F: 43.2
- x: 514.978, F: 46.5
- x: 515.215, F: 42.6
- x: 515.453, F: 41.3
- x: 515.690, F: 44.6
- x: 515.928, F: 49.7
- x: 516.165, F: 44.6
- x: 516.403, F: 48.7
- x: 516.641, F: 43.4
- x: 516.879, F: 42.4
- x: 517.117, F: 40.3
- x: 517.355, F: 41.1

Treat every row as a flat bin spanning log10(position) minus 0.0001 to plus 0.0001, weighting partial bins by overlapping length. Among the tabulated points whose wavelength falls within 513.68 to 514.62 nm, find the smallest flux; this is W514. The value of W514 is 38.8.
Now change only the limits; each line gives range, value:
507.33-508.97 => 34.4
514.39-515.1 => 43.2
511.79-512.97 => 37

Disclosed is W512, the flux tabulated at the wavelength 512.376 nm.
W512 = 41.3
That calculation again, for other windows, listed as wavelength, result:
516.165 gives 44.6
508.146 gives 41.6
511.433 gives 38.7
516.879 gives 42.4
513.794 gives 45.4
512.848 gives 39.8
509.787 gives 41.4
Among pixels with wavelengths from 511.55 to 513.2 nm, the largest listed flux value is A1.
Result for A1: 44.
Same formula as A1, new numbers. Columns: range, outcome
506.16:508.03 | 44.7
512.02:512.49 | 41.3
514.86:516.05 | 49.7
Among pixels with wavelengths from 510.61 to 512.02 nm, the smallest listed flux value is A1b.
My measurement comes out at 38.4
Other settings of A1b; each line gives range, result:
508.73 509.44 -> 40.8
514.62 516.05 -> 41.3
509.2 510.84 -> 37.7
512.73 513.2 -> 39.8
